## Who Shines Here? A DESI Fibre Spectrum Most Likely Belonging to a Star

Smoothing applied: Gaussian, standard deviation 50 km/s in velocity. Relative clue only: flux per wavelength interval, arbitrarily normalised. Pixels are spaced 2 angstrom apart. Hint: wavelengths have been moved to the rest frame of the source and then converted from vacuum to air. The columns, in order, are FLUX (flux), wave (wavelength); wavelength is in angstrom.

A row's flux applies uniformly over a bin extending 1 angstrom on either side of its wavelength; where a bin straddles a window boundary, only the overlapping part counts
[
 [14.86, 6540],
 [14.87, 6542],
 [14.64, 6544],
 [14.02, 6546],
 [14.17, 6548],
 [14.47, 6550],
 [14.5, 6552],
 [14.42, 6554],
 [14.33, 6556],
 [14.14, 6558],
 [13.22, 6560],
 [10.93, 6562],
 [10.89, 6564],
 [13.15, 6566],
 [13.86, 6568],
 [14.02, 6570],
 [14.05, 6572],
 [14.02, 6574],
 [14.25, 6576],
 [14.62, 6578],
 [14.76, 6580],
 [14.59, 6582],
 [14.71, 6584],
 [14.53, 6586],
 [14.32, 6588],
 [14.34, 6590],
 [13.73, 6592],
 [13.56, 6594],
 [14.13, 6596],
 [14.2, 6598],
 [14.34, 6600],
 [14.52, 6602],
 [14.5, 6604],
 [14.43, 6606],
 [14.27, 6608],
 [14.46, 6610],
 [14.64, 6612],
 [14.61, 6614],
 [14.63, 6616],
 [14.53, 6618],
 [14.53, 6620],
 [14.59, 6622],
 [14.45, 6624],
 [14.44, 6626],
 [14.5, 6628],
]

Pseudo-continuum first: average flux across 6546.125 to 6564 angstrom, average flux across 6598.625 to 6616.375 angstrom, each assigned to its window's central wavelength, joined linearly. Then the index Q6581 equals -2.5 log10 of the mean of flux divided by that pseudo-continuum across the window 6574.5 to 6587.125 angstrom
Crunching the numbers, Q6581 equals -0.04 mag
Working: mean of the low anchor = 13.6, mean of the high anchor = 14.5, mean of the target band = 14.6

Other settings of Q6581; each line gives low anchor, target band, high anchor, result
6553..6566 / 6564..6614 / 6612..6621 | -0.03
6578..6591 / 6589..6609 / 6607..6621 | 0.03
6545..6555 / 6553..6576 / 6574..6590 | 0.08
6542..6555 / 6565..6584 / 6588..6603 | 0.01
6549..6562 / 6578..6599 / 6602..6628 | 0.00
